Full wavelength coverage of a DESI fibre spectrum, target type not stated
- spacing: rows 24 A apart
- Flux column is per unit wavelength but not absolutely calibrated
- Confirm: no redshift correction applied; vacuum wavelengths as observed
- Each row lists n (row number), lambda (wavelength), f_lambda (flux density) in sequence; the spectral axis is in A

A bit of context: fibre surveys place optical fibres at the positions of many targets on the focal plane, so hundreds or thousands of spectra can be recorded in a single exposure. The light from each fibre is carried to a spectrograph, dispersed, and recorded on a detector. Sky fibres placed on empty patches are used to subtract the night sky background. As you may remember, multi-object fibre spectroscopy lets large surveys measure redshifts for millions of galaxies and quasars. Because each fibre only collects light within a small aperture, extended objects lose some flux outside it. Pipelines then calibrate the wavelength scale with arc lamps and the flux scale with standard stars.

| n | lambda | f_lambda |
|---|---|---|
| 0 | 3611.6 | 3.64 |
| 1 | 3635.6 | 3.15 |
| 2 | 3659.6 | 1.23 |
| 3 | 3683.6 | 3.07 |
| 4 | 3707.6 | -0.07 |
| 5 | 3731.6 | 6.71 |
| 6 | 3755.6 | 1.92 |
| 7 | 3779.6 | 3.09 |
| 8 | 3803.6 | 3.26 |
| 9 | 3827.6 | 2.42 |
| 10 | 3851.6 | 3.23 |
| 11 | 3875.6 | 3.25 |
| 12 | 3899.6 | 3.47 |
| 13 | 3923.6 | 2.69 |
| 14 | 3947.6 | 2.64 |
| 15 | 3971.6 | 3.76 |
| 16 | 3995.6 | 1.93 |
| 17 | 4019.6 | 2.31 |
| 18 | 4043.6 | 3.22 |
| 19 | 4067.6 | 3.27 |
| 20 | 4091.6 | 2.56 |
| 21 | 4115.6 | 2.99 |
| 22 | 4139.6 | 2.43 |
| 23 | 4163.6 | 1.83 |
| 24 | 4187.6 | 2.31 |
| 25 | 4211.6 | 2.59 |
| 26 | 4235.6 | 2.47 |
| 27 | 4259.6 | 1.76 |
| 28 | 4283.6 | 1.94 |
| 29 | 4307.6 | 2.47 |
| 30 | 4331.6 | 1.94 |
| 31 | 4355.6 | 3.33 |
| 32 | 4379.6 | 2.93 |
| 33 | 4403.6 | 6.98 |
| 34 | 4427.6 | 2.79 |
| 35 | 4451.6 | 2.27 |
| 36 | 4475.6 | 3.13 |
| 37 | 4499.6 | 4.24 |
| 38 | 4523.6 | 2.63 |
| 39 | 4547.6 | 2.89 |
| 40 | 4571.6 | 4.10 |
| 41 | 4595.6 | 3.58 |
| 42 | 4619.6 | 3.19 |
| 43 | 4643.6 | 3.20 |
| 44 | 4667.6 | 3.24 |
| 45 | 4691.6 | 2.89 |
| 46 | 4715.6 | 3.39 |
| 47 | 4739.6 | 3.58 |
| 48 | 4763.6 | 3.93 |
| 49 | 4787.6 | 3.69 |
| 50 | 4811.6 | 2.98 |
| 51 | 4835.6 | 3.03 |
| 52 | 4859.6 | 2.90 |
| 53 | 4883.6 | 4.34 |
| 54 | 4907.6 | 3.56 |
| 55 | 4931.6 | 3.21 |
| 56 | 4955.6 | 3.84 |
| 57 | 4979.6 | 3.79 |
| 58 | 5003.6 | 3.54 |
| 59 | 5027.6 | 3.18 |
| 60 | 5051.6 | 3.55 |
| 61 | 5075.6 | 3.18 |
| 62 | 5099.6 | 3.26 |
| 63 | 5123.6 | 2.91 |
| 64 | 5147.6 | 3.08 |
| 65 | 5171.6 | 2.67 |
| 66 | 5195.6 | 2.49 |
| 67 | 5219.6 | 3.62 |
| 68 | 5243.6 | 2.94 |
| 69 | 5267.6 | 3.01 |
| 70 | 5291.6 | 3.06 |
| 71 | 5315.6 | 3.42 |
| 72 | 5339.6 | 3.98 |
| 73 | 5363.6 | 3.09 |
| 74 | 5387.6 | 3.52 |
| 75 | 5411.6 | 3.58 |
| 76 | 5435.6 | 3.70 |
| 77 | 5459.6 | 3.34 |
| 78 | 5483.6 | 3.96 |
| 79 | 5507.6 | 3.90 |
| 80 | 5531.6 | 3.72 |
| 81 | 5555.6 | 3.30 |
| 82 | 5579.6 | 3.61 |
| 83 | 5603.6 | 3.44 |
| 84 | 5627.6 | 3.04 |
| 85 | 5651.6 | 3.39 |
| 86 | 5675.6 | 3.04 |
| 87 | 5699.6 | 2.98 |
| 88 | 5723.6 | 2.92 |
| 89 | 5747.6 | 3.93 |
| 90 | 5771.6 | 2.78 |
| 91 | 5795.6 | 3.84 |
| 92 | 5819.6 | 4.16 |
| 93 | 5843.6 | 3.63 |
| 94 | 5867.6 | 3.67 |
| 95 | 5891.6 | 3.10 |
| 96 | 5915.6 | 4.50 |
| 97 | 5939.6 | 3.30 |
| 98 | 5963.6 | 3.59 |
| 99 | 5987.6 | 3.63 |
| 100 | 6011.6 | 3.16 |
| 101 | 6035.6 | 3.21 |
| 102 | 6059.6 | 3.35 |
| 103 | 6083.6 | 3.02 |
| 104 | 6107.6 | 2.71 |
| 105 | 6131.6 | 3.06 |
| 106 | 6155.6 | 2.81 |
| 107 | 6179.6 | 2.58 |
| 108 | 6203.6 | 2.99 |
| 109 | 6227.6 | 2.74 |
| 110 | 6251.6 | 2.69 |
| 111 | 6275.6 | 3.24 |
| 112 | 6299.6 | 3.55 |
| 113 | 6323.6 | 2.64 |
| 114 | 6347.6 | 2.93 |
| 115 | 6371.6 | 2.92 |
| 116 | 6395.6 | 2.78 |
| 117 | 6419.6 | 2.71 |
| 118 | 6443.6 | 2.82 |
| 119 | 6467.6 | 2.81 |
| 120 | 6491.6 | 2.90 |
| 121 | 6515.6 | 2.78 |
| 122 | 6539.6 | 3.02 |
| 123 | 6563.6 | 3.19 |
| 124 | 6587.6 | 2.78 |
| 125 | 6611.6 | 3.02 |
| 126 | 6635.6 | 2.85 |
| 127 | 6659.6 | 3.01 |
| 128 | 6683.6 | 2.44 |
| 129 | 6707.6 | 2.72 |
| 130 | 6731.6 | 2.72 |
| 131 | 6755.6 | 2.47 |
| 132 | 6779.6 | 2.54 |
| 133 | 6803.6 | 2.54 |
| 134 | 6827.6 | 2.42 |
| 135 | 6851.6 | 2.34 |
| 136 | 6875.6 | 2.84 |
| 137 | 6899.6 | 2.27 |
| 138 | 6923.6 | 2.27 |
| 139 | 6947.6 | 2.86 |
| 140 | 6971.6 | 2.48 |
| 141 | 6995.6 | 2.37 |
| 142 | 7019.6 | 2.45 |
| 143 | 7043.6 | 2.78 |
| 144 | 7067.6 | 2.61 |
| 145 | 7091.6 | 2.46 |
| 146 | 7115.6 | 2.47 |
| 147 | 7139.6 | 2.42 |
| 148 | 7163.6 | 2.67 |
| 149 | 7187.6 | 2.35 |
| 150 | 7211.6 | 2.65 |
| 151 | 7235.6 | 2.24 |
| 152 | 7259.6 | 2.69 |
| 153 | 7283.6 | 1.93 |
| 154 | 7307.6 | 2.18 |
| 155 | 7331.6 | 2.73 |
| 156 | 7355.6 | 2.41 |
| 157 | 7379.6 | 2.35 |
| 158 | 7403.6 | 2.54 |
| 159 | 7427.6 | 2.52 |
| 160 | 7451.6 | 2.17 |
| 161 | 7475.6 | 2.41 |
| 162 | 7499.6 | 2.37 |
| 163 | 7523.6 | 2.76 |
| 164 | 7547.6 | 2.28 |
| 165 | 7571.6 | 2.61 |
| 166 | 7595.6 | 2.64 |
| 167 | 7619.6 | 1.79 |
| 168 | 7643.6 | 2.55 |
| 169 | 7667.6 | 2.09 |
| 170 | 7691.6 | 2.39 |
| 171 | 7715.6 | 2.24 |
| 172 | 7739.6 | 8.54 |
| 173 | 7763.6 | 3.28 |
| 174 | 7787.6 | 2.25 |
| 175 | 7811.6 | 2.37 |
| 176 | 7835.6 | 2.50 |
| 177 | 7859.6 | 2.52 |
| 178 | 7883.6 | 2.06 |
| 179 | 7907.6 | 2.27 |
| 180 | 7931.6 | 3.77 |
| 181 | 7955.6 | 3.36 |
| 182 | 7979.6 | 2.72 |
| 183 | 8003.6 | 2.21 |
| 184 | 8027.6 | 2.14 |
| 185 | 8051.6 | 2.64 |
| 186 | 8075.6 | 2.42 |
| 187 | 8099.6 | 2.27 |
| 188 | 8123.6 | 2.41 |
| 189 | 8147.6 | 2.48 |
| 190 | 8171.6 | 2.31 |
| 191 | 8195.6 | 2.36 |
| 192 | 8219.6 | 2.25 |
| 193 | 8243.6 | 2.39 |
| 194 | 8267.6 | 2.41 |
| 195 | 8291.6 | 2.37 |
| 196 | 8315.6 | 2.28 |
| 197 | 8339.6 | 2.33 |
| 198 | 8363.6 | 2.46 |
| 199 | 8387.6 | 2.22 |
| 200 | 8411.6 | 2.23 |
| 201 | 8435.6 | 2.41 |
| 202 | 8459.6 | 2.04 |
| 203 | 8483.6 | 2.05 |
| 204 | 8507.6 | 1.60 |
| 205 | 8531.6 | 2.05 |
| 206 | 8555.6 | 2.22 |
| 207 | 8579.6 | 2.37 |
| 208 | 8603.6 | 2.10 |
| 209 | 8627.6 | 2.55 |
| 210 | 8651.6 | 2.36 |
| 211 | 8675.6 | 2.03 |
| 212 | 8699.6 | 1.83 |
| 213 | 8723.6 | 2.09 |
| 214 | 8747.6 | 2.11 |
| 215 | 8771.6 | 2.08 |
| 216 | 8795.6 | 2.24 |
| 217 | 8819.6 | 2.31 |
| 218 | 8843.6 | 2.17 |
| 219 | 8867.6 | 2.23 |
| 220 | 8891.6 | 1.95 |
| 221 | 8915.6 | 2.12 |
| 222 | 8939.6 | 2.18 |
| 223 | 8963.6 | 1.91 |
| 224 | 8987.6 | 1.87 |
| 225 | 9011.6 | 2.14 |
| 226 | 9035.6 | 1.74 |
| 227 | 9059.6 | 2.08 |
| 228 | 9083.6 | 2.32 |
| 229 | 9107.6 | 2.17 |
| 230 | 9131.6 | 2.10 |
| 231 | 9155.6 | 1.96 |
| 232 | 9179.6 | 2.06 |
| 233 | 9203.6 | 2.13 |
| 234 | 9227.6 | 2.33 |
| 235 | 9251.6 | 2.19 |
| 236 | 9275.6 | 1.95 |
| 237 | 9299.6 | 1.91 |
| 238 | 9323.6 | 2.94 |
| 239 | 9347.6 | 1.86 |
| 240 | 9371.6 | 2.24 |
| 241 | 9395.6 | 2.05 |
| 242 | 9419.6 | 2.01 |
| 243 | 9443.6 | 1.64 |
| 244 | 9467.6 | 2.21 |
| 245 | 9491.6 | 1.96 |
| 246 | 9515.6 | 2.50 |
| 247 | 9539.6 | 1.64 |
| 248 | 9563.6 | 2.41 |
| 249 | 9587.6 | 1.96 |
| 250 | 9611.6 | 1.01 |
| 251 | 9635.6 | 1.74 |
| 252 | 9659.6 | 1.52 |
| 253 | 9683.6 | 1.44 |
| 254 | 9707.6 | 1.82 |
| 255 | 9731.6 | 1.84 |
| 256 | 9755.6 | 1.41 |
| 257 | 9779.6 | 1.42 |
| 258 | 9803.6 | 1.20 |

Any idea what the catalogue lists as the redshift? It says 0.181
